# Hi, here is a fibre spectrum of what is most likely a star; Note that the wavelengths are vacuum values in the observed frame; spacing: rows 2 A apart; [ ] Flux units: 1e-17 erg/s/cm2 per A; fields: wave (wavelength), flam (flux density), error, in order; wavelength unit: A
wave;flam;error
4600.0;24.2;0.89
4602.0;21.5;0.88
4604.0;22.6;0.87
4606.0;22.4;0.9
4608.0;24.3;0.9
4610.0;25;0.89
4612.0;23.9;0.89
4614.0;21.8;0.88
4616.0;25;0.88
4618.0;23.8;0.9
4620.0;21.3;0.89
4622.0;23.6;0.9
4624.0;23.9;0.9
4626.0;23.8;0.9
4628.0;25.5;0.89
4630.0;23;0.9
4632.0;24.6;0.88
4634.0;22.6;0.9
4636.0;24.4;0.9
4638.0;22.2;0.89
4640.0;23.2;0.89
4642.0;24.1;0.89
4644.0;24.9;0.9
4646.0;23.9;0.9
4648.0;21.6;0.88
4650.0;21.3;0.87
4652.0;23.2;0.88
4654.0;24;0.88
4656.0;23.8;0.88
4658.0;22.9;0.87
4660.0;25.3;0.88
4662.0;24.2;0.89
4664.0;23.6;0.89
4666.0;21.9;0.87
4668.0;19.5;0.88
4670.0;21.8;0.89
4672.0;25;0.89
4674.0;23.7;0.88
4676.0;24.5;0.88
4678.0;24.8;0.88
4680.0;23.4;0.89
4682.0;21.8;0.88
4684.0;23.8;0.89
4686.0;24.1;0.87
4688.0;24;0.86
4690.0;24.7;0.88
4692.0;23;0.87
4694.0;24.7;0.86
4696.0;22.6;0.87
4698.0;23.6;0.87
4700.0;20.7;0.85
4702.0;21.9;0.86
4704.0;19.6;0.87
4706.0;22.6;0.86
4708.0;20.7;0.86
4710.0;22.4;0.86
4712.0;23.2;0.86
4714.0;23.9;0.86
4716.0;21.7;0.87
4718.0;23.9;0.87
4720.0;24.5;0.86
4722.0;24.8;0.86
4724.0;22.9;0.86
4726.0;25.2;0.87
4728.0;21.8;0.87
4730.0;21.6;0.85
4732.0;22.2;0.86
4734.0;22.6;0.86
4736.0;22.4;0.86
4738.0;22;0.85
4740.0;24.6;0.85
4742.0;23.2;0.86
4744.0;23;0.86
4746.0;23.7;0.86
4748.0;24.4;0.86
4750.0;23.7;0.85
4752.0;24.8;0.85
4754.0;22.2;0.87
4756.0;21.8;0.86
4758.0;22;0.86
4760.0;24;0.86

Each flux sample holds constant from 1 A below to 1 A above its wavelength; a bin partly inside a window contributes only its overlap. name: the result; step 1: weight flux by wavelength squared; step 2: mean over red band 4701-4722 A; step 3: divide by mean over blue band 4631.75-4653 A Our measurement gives 1.00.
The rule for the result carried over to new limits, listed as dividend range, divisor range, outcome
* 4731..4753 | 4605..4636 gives 1.04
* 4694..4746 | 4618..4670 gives 1.01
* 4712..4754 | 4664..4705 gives 1.04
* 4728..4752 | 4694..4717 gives 1.05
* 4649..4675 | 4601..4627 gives 1.01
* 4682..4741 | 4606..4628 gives 1.01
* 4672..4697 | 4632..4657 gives 1.04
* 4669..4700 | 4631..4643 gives 1.02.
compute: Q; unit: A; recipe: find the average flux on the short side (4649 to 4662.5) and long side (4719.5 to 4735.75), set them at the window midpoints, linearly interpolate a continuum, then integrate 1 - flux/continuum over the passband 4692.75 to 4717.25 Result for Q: 1.0 A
